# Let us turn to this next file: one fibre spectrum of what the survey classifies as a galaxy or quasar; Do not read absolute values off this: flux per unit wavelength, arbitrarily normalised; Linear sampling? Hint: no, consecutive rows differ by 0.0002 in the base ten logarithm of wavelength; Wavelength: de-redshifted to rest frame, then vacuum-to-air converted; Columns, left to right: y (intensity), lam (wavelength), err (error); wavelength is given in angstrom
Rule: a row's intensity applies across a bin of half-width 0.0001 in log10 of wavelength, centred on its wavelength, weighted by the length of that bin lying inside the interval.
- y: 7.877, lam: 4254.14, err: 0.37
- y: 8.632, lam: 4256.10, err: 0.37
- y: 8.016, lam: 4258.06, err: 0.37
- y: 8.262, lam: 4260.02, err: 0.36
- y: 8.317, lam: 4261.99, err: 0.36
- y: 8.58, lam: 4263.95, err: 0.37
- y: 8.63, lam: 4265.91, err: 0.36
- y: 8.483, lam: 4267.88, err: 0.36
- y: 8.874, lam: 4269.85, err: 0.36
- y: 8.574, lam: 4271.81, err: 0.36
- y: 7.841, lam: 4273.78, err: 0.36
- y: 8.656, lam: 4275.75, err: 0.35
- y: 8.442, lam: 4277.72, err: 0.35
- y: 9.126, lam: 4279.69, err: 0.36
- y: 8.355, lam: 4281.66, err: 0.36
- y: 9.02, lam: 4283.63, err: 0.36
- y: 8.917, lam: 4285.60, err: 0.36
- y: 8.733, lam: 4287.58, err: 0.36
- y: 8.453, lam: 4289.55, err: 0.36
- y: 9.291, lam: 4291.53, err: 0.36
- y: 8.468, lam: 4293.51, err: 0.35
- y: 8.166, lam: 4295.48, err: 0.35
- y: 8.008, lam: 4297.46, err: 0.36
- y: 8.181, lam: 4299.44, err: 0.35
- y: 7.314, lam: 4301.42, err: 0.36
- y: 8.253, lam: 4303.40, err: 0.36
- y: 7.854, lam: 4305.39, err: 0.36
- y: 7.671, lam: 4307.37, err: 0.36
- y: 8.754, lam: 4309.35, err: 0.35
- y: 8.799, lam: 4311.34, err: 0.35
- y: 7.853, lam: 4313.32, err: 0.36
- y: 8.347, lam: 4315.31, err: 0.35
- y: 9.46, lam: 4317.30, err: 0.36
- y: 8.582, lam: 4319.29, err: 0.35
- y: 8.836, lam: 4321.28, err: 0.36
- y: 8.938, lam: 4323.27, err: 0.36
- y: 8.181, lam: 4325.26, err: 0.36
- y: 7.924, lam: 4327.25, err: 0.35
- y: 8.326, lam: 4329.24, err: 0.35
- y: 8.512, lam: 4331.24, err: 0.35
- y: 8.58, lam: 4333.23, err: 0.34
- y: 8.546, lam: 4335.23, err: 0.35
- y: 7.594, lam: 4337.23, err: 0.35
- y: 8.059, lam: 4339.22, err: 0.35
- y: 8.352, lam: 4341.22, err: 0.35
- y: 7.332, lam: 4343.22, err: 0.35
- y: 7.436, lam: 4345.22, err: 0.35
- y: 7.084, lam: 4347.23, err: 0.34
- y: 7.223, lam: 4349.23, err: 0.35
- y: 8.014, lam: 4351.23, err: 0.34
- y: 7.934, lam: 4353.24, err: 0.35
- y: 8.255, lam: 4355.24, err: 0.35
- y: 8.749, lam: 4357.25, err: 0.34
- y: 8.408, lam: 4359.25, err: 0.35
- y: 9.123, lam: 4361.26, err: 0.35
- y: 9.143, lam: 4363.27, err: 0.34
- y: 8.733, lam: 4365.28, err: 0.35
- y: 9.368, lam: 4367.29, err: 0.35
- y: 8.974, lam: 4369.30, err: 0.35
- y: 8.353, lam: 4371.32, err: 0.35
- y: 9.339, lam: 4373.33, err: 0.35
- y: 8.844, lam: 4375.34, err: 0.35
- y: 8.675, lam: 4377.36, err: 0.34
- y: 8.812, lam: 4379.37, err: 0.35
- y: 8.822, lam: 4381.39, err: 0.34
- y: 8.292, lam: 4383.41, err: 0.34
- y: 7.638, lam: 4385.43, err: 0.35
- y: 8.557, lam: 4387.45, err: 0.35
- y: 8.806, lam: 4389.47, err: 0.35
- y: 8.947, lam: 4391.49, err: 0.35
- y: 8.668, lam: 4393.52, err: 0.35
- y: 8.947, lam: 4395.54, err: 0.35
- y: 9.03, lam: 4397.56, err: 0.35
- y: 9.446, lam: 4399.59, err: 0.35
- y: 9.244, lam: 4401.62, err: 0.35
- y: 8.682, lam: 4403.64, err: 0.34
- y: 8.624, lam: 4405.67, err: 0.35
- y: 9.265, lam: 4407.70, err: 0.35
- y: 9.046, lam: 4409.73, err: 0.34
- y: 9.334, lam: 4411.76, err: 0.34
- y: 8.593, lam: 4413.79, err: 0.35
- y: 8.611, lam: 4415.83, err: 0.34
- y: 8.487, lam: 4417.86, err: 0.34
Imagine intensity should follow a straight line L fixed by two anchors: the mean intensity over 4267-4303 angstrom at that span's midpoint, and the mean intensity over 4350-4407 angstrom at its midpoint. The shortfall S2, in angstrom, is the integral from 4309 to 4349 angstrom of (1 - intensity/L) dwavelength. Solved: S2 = 1.7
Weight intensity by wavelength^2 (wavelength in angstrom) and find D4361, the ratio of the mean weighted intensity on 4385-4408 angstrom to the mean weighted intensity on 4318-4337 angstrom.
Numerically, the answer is 1.08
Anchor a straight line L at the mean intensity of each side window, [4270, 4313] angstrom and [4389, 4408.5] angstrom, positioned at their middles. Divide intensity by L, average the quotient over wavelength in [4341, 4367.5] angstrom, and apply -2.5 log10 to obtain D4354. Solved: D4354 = 0.071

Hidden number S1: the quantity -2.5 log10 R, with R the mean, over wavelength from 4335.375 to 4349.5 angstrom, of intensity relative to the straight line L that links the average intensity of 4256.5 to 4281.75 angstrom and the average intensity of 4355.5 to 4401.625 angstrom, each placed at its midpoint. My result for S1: 0.14 mag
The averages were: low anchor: 8.48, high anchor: 8.8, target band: 7.66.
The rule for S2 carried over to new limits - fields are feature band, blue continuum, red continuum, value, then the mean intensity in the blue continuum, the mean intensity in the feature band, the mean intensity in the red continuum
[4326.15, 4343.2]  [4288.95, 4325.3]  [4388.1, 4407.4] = 0.7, 8.39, 8.19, 8.94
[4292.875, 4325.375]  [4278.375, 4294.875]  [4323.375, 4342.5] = 0.7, 8.78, 8.34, 8.25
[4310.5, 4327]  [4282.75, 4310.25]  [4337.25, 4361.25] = -0.8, 8.36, 8.59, 7.94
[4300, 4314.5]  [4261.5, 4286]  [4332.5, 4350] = 0.2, 8.6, 8.08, 7.79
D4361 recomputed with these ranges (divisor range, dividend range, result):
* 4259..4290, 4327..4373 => 1.00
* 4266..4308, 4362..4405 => 1.10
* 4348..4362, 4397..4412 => 1.13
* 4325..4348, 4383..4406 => 1.12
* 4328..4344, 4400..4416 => 1.13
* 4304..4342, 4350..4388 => 1.05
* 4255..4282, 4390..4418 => 1.12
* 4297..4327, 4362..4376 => 1.11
